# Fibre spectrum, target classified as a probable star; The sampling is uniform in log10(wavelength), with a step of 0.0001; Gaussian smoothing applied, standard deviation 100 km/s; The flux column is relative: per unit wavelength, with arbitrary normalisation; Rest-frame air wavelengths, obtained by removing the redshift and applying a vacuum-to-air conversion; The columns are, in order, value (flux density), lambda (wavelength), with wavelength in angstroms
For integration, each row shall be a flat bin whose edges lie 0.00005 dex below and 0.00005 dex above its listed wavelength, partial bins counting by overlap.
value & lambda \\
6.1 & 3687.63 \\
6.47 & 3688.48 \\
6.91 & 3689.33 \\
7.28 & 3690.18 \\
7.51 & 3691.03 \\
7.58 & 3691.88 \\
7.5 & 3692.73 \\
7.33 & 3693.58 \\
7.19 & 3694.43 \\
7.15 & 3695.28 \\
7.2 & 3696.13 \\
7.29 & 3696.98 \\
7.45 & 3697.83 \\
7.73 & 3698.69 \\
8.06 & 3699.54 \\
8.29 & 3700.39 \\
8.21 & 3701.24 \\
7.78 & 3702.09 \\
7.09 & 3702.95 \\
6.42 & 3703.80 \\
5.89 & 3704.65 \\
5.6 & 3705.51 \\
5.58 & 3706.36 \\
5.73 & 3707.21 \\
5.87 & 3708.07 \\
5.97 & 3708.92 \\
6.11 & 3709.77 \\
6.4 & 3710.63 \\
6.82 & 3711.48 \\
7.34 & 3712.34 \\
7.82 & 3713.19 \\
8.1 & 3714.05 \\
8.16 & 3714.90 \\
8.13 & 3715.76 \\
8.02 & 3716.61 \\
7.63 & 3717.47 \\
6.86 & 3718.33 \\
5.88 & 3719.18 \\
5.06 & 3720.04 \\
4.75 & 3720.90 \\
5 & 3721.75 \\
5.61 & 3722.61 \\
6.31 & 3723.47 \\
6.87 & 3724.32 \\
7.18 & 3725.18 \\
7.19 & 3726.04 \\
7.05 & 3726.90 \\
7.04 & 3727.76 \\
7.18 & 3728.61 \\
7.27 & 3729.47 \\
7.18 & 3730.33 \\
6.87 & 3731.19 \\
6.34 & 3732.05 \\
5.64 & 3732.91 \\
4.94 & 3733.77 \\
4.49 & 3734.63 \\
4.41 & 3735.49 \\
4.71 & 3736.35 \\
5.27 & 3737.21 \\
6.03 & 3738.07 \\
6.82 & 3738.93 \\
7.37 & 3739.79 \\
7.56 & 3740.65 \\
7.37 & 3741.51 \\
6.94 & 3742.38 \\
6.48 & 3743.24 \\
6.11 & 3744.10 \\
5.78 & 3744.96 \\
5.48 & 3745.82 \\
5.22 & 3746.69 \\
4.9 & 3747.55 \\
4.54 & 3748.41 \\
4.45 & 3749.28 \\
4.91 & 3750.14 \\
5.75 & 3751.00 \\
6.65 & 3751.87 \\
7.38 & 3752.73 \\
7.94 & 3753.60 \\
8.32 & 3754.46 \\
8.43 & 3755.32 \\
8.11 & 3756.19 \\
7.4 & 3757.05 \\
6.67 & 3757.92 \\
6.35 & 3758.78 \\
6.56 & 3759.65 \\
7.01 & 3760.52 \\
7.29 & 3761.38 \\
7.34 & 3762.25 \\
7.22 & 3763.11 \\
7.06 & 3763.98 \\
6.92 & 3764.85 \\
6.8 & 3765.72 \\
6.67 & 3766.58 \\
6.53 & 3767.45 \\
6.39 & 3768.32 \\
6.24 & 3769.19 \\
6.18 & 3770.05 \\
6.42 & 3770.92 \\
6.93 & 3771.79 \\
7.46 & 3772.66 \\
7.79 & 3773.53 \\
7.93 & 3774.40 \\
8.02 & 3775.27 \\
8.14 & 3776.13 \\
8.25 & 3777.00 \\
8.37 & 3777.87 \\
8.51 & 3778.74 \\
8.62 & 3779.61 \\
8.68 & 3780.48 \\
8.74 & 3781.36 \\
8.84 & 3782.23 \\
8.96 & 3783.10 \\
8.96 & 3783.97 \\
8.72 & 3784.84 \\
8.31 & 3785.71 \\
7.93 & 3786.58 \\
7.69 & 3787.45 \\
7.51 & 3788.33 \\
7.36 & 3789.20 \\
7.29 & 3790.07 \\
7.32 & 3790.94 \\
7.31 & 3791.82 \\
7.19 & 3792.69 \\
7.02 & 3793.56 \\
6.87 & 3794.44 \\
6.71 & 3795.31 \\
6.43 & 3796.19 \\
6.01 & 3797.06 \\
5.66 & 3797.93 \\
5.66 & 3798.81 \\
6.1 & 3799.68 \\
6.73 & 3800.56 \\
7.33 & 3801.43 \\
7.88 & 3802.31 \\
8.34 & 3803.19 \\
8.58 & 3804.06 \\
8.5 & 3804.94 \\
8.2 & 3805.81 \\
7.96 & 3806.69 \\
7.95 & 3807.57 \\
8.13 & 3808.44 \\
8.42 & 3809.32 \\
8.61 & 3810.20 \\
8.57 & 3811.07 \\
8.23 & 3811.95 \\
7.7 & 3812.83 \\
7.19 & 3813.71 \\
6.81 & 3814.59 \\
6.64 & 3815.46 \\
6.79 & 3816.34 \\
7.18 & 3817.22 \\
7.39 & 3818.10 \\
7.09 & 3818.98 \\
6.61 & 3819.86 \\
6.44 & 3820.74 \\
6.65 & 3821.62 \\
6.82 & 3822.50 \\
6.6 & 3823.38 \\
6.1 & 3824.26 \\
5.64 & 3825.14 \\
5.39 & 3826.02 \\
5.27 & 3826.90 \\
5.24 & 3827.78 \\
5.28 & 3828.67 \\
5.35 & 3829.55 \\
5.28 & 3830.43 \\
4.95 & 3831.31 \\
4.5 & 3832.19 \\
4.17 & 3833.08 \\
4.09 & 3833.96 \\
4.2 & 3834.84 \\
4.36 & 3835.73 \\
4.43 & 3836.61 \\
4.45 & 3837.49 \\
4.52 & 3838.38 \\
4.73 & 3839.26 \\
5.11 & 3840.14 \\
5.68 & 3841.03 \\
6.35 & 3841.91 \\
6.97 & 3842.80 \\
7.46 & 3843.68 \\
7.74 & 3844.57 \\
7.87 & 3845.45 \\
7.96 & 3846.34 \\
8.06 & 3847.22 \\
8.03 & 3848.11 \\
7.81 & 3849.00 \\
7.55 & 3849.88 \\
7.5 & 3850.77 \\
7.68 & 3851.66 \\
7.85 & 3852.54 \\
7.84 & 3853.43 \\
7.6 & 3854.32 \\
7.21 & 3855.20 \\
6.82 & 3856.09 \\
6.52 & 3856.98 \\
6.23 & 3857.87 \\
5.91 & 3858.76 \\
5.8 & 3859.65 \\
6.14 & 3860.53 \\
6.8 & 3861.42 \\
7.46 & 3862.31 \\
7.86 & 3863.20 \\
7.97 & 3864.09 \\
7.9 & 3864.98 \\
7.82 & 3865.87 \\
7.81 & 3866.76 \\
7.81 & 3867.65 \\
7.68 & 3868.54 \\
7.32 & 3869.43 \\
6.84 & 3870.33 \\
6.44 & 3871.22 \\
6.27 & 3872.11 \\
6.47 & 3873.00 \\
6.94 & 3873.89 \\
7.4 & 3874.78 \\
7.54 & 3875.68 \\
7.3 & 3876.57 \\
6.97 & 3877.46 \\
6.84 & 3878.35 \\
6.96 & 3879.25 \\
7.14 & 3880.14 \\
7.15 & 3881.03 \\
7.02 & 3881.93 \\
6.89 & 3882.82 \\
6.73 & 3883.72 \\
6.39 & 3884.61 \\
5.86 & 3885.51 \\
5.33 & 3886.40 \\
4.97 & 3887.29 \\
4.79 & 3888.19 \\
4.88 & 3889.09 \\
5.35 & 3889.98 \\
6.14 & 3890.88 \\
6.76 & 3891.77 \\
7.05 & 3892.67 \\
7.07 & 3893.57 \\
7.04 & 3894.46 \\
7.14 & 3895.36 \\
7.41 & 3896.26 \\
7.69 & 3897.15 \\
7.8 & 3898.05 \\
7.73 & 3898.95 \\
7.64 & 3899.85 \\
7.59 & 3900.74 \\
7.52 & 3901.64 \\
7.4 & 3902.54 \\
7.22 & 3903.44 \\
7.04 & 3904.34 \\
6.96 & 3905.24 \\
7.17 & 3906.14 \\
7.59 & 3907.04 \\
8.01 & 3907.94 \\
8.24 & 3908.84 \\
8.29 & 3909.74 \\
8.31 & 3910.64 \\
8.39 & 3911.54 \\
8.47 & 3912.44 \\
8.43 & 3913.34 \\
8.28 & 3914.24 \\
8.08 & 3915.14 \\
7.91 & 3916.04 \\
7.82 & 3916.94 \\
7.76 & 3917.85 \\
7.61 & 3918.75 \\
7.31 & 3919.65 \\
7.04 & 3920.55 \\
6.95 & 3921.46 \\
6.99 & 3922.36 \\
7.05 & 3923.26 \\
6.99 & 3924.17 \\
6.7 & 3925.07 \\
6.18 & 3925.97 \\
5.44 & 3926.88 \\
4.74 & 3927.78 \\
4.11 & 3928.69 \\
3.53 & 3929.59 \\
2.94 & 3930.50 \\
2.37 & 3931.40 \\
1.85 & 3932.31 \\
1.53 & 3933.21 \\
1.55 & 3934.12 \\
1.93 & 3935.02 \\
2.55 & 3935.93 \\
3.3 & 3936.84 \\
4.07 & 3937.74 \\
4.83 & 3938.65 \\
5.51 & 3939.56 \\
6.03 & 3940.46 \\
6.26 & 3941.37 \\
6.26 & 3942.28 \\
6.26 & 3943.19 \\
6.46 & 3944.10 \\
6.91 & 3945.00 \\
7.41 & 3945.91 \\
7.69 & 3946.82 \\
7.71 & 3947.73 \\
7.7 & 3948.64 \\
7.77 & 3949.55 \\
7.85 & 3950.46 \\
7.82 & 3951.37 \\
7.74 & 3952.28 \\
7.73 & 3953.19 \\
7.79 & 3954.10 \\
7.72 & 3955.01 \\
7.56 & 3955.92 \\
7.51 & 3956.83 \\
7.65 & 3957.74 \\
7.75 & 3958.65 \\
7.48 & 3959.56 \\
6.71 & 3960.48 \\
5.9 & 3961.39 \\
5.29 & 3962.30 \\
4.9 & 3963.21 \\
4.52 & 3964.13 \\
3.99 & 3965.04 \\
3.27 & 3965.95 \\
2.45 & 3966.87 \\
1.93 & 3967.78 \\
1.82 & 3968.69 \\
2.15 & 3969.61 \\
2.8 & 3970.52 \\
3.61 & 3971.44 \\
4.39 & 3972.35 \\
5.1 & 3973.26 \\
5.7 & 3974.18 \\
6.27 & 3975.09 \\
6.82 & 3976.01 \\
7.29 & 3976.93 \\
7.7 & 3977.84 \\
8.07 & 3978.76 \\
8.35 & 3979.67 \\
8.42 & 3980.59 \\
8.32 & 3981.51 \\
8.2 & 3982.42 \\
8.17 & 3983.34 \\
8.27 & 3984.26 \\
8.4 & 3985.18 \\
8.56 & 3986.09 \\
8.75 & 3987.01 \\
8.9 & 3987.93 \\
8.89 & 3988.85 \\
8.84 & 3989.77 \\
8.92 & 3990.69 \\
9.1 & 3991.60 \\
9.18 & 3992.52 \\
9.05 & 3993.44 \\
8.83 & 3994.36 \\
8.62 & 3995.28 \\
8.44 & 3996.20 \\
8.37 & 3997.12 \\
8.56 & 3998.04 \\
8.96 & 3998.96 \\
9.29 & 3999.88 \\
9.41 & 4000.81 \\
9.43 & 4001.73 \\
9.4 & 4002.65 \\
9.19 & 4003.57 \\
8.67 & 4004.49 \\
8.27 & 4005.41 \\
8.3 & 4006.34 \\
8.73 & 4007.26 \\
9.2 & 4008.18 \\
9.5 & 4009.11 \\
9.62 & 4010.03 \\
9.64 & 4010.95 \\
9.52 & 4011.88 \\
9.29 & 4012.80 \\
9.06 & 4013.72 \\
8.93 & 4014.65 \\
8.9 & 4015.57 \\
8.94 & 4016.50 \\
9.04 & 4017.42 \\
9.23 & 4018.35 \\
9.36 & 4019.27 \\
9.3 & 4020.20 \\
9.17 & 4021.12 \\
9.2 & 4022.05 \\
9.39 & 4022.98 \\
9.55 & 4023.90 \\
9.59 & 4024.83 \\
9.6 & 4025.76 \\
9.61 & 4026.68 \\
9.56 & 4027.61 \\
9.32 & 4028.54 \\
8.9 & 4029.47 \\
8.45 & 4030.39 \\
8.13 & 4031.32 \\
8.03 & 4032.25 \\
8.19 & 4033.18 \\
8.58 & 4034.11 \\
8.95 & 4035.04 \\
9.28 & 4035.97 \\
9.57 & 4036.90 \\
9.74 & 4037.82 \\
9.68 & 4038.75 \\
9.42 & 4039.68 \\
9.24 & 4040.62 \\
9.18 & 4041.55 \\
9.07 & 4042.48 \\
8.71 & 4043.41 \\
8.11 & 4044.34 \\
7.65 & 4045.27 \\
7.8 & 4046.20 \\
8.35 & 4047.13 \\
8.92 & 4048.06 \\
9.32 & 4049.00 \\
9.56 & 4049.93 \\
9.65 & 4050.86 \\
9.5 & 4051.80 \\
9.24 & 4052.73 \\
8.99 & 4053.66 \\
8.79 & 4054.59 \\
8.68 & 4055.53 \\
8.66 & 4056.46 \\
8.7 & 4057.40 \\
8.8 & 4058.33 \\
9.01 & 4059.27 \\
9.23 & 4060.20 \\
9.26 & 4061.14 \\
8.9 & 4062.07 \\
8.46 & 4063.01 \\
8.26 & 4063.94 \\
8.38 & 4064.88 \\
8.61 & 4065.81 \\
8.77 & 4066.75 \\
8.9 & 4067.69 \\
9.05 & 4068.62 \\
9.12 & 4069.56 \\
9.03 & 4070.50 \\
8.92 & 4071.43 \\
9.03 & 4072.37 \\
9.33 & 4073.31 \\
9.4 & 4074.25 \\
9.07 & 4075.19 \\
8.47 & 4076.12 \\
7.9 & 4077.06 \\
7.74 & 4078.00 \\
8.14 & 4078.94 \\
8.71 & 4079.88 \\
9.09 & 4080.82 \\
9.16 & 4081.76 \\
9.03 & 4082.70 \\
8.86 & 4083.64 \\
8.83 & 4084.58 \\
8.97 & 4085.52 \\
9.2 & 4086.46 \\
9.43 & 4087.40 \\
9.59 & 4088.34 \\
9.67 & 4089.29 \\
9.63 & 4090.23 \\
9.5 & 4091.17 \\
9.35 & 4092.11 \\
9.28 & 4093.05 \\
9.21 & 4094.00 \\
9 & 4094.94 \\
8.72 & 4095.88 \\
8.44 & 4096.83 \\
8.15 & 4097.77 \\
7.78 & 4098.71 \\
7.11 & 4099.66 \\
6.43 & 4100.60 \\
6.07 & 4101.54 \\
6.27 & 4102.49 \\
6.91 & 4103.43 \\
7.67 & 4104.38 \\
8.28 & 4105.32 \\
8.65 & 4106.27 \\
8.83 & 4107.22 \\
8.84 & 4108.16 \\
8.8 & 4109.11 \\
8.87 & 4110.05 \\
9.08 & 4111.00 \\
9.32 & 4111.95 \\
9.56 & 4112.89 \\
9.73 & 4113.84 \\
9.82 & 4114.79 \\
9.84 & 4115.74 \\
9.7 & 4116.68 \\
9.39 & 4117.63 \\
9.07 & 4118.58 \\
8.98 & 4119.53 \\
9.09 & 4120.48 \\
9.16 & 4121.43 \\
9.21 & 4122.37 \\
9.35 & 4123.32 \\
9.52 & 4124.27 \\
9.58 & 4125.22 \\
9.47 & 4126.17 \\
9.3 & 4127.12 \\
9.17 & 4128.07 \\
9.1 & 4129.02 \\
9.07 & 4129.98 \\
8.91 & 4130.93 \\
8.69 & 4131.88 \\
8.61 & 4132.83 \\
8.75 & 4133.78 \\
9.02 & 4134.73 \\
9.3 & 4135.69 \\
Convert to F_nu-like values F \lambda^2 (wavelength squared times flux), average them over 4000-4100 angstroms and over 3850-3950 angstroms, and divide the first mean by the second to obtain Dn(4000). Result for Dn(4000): 1.47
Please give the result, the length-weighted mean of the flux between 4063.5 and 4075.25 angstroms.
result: 8.91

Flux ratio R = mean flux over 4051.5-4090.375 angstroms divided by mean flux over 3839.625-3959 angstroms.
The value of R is 1.32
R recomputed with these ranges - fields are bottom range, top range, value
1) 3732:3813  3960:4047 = 1.13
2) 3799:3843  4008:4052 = 1.42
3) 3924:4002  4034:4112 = 1.37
